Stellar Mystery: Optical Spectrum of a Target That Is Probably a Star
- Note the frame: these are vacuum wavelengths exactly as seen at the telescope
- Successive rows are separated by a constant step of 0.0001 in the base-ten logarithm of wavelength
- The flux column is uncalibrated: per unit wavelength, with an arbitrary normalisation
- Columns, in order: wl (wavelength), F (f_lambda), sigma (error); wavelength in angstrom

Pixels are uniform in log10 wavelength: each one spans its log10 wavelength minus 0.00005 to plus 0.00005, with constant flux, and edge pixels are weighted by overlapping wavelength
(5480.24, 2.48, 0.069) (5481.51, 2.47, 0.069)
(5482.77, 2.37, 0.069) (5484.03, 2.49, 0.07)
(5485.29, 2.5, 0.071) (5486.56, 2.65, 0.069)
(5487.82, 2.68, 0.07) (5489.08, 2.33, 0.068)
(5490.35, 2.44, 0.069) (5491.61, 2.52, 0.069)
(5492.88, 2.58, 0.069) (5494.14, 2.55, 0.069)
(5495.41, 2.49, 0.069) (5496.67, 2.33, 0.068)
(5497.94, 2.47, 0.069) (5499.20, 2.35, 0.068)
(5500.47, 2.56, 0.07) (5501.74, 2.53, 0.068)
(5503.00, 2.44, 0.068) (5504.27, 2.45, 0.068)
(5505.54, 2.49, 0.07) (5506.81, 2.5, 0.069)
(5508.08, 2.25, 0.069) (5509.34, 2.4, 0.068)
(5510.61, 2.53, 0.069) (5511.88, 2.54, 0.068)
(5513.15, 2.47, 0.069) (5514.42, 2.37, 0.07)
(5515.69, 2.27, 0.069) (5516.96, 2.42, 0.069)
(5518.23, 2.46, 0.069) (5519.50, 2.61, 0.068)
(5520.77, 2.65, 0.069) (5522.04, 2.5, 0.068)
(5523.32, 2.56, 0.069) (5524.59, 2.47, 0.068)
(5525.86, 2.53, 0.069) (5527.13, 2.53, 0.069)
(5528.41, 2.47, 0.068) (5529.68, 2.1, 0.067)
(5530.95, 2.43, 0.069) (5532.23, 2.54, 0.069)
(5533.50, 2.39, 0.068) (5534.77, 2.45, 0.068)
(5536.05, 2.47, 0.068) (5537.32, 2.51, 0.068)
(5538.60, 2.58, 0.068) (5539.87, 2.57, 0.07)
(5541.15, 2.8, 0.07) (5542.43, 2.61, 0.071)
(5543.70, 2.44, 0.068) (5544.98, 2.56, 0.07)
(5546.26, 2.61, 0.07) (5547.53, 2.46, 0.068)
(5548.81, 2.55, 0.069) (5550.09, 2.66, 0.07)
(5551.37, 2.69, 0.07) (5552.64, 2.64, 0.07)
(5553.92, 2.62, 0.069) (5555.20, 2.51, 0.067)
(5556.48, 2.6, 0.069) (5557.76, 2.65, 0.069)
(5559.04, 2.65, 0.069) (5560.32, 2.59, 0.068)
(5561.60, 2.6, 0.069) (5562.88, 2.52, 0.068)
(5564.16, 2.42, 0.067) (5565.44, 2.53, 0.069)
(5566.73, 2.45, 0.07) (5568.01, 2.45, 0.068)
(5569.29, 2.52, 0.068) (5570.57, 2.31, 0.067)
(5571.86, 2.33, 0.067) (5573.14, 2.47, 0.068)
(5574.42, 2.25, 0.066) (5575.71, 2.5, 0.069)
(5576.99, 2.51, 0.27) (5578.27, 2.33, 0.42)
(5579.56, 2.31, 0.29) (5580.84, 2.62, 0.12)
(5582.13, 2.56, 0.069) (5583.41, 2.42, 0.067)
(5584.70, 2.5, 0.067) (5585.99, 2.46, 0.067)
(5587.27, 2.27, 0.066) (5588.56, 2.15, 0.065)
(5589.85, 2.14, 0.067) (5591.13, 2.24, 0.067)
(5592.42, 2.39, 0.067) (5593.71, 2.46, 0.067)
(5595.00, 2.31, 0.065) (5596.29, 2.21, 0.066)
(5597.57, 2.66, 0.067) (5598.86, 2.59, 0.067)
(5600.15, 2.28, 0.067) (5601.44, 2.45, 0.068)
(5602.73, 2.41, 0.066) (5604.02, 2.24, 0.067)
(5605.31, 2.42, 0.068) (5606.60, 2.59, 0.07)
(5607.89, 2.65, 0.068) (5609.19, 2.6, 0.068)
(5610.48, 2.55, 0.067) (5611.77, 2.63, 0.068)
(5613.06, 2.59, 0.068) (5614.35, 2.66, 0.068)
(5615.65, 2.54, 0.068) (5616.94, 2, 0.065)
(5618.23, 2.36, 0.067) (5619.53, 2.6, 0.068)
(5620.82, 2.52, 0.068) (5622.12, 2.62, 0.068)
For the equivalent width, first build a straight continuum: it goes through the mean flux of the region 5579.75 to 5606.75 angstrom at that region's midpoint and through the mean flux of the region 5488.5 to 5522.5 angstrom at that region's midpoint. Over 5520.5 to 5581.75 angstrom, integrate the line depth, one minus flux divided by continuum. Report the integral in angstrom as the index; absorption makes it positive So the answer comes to -2.1 angstrom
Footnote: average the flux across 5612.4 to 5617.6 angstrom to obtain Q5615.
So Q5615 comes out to 2.45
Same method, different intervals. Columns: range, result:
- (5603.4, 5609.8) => 2.5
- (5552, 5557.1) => 2.6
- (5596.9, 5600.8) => 2.51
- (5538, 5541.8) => 2.65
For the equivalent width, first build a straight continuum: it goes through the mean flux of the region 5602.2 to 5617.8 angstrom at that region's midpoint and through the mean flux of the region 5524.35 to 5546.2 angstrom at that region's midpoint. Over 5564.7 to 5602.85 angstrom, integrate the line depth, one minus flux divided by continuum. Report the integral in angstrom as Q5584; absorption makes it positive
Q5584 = 1.4 angstrom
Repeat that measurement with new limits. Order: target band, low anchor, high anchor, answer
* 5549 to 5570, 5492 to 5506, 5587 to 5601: -1.6 angstrom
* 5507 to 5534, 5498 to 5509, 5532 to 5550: 0.4 angstrom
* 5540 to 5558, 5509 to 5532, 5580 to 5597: -1.3 angstrom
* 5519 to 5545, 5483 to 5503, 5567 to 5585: -0.5 angstrom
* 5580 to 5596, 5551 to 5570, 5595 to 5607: 0.6 angstrom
